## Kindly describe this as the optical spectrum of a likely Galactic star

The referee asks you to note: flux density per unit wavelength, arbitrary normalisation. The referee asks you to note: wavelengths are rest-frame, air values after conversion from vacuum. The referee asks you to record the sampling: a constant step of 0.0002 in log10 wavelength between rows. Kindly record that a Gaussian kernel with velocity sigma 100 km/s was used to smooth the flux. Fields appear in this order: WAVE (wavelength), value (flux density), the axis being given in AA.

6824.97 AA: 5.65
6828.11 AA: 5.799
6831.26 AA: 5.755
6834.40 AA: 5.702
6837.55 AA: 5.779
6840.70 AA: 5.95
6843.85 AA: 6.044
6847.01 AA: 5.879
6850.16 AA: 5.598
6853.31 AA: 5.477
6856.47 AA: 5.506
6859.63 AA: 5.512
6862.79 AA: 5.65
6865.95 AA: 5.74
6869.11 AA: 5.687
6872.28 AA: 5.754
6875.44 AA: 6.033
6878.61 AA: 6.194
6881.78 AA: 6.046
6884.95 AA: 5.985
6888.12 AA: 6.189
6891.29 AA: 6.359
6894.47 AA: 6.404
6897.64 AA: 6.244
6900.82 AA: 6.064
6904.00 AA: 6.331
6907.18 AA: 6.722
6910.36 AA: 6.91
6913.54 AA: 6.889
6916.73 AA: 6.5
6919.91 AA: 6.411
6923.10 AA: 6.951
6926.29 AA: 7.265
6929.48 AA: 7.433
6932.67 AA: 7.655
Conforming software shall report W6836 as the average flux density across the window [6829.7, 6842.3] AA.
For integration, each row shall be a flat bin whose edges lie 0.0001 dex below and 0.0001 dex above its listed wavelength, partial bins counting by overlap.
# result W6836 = 5.8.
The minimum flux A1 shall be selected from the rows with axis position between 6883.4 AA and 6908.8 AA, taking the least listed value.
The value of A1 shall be 5.985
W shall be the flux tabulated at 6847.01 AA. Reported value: 5.879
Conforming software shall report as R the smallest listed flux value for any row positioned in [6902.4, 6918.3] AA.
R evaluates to 6.331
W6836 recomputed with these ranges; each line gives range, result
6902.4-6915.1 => 6.71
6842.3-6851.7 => 5.84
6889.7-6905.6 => 6.28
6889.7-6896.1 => 6.38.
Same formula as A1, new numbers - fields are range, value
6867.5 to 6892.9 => 5.687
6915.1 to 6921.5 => 6.411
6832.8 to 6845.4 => 5.702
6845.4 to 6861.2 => 5.477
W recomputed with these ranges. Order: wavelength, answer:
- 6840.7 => 5.95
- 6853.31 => 5.477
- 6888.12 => 6.189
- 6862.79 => 5.65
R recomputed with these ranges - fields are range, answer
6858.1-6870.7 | 5.512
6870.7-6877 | 5.754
